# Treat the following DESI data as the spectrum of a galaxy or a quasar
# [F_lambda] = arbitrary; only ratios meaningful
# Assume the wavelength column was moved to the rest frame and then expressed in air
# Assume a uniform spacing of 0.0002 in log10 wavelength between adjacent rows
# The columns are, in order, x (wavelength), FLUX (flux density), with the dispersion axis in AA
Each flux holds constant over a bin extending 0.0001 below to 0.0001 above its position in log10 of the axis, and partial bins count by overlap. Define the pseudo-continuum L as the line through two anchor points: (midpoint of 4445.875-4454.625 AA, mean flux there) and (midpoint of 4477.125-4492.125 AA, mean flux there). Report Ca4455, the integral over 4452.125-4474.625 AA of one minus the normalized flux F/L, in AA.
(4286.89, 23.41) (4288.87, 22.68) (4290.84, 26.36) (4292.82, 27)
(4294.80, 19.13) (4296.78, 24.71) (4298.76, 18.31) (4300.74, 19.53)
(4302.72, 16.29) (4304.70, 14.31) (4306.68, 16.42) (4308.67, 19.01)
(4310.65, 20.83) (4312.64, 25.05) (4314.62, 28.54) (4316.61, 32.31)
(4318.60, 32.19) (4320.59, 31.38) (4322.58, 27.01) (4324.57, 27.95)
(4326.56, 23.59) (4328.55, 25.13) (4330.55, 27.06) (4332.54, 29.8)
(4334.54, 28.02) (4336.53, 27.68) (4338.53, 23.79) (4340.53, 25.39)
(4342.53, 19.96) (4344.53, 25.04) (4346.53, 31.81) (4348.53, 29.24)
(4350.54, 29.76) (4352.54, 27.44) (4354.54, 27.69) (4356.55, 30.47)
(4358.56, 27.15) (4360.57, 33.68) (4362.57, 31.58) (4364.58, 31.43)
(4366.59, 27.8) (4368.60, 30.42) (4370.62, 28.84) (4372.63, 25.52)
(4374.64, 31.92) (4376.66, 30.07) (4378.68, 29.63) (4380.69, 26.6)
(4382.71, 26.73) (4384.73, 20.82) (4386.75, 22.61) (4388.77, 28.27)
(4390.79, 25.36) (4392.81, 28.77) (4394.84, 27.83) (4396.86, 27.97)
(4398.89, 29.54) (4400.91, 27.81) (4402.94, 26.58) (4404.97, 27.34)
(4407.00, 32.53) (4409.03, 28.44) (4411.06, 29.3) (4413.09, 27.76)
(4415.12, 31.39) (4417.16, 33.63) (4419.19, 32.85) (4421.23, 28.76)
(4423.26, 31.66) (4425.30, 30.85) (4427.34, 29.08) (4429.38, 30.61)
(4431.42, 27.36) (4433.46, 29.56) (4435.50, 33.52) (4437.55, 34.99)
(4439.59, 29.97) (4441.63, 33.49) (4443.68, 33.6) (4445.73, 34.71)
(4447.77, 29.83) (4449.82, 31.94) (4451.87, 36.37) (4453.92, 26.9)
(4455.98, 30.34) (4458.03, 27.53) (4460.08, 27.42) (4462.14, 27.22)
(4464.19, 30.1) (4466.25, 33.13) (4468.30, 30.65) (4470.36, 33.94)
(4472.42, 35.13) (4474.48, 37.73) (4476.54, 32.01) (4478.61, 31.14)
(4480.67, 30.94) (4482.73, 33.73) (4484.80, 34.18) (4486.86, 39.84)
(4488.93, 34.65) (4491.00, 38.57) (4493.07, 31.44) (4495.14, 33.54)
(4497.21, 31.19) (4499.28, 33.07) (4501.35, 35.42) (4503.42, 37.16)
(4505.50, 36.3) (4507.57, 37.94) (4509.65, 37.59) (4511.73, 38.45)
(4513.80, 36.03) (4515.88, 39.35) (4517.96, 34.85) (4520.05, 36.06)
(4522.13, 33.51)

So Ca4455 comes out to 1.4 AA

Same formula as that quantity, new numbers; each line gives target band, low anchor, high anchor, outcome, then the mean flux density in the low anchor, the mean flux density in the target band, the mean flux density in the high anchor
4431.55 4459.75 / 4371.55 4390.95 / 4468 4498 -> -0.1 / 26.8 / 31.5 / 34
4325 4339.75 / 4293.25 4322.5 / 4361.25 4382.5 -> -0.6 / 22.9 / 26.5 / 29.4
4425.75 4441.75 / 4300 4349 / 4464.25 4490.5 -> 0.2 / 25.1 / 30.9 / 33.9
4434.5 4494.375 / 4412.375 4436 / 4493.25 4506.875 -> 0.0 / 30.6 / 32.6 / 34.4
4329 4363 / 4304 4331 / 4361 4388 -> -1.6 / 25.1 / 27.9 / 28.1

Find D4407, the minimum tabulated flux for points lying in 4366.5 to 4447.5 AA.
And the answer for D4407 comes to 20.82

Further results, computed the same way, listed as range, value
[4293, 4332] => 14.31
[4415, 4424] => 28.76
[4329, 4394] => 19.96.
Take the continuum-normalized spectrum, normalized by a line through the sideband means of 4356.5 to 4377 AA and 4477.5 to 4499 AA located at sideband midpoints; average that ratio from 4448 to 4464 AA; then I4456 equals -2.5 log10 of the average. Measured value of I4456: 0.11 mag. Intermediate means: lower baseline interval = 29.9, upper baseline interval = 33.9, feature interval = 29.7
